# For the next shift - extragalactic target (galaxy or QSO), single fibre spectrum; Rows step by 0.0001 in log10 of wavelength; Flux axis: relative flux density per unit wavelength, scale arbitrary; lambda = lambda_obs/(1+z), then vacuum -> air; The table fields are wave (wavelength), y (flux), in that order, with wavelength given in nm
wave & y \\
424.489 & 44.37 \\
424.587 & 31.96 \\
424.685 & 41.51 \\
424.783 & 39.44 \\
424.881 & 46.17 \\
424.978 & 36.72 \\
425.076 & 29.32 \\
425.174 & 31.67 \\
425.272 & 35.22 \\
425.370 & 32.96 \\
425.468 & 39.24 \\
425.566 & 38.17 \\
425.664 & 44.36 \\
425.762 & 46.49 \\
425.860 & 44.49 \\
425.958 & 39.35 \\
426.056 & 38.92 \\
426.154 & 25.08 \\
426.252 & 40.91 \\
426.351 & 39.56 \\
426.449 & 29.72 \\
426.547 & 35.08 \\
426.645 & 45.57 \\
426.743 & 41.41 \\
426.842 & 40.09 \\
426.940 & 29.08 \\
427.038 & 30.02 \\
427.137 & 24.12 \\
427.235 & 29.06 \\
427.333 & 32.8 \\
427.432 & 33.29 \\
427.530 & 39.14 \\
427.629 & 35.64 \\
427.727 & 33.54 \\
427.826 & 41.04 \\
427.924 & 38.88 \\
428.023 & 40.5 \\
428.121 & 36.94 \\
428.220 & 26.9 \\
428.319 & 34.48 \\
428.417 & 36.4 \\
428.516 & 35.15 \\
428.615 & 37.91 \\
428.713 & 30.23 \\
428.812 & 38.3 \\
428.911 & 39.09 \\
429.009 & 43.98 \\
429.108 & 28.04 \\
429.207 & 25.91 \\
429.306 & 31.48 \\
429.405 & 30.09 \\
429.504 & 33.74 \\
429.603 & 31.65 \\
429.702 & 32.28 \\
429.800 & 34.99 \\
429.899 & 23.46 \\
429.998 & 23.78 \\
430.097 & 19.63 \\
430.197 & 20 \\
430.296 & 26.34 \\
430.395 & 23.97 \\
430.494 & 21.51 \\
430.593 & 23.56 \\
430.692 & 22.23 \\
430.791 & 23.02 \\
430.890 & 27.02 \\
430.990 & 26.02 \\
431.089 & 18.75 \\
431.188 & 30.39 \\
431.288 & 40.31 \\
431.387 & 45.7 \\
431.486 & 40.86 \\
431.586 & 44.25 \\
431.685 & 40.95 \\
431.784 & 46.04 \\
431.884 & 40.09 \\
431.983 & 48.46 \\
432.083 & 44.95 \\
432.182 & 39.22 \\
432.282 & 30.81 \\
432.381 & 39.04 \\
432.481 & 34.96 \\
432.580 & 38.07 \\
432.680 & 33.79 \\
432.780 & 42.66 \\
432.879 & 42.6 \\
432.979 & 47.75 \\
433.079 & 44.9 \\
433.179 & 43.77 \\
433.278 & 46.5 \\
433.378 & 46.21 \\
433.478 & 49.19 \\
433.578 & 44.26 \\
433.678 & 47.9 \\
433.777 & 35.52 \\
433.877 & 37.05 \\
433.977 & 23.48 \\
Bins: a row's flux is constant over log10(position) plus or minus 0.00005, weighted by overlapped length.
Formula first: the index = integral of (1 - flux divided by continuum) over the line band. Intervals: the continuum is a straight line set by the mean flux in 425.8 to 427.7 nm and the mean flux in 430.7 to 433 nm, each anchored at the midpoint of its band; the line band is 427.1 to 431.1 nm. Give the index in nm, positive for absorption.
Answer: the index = 0.61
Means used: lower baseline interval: 35.5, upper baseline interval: 37.2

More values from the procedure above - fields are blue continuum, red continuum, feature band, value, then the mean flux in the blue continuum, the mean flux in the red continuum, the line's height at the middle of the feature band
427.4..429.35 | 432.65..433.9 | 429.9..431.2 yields 0.522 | 35.4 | 43.5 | 39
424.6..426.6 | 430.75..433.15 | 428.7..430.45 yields 0.374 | 37.6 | 38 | 37.9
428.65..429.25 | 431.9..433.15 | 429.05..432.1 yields 0.510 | 34.5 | 40.6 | 37.3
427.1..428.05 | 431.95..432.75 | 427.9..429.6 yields 0.060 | 34.8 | 38.5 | 35.7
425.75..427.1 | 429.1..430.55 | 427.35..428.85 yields -0.170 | 37.2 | 27.1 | 32.2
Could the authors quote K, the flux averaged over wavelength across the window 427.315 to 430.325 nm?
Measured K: 32.8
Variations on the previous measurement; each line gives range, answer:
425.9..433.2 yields 34.4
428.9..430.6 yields 28.4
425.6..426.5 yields 38.7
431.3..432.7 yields 40.7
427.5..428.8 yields 35.9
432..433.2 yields 40.3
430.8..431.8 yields 35.2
